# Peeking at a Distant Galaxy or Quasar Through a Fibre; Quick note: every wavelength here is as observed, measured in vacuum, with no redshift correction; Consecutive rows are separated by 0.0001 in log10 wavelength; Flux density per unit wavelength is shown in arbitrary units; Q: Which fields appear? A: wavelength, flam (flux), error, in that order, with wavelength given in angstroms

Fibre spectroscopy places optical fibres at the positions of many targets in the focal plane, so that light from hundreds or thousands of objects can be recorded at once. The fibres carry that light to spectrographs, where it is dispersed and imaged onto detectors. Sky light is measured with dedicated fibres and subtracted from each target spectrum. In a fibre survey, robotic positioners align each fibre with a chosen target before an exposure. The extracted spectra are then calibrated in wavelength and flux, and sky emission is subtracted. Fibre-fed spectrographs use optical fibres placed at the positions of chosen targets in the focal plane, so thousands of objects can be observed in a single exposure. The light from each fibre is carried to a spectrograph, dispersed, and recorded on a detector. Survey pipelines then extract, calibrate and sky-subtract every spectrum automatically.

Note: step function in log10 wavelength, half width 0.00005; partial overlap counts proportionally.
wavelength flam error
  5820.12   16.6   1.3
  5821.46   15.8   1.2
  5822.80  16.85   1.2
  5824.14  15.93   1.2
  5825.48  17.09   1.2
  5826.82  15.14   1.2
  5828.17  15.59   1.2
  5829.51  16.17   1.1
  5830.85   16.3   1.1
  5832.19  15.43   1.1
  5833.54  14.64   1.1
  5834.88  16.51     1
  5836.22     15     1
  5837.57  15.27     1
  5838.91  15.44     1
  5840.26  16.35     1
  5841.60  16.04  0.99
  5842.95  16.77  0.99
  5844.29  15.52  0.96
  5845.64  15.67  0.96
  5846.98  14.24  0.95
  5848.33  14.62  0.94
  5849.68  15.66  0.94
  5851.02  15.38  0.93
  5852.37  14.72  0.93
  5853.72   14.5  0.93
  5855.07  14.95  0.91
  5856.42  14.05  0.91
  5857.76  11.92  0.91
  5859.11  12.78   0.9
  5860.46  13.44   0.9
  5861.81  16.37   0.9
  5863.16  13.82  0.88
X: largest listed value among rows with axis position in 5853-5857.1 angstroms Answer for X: 14.95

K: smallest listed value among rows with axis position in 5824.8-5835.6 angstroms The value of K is 14.64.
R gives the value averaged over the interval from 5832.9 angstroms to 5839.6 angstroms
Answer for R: 15.4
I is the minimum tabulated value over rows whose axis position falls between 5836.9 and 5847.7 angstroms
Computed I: 14.24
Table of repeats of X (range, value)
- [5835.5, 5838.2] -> 15.27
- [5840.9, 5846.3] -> 16.77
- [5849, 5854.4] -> 15.66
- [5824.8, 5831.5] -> 17.09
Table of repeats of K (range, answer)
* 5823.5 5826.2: 15.93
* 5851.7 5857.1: 14.05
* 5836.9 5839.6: 15.27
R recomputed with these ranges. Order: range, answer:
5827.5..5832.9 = 15.9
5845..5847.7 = 15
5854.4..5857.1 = 14.5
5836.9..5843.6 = 16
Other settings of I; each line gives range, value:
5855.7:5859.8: 11.92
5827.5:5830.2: 15.59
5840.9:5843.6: 16.04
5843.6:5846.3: 15.52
